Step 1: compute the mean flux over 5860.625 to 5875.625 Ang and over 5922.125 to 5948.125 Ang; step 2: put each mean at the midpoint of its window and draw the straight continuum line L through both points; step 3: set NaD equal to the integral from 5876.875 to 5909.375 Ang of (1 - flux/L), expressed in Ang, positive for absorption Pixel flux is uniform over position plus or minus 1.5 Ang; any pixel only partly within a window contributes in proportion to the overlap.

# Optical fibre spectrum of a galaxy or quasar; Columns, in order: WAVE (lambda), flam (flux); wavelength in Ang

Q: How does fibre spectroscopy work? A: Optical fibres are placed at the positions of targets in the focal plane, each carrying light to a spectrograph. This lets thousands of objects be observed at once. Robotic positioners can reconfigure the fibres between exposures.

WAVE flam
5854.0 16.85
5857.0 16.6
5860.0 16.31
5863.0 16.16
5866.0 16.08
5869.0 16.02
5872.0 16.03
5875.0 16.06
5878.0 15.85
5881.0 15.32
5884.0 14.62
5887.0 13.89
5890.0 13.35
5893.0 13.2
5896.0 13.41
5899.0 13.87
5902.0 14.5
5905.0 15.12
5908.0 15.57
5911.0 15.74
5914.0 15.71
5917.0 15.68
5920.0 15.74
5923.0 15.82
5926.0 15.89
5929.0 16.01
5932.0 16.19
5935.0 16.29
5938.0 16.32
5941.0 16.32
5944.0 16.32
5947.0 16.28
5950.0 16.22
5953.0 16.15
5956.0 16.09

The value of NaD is 3.45 Ang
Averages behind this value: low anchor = 16.1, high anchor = 16.2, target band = 14.4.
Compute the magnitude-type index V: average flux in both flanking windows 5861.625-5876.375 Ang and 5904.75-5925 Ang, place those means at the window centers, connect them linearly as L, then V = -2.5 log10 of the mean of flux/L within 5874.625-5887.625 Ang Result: 0.06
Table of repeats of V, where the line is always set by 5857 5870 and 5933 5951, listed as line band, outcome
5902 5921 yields 0.051 mag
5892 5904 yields 0.175 mag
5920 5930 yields 0.027 mag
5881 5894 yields 0.163 mag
